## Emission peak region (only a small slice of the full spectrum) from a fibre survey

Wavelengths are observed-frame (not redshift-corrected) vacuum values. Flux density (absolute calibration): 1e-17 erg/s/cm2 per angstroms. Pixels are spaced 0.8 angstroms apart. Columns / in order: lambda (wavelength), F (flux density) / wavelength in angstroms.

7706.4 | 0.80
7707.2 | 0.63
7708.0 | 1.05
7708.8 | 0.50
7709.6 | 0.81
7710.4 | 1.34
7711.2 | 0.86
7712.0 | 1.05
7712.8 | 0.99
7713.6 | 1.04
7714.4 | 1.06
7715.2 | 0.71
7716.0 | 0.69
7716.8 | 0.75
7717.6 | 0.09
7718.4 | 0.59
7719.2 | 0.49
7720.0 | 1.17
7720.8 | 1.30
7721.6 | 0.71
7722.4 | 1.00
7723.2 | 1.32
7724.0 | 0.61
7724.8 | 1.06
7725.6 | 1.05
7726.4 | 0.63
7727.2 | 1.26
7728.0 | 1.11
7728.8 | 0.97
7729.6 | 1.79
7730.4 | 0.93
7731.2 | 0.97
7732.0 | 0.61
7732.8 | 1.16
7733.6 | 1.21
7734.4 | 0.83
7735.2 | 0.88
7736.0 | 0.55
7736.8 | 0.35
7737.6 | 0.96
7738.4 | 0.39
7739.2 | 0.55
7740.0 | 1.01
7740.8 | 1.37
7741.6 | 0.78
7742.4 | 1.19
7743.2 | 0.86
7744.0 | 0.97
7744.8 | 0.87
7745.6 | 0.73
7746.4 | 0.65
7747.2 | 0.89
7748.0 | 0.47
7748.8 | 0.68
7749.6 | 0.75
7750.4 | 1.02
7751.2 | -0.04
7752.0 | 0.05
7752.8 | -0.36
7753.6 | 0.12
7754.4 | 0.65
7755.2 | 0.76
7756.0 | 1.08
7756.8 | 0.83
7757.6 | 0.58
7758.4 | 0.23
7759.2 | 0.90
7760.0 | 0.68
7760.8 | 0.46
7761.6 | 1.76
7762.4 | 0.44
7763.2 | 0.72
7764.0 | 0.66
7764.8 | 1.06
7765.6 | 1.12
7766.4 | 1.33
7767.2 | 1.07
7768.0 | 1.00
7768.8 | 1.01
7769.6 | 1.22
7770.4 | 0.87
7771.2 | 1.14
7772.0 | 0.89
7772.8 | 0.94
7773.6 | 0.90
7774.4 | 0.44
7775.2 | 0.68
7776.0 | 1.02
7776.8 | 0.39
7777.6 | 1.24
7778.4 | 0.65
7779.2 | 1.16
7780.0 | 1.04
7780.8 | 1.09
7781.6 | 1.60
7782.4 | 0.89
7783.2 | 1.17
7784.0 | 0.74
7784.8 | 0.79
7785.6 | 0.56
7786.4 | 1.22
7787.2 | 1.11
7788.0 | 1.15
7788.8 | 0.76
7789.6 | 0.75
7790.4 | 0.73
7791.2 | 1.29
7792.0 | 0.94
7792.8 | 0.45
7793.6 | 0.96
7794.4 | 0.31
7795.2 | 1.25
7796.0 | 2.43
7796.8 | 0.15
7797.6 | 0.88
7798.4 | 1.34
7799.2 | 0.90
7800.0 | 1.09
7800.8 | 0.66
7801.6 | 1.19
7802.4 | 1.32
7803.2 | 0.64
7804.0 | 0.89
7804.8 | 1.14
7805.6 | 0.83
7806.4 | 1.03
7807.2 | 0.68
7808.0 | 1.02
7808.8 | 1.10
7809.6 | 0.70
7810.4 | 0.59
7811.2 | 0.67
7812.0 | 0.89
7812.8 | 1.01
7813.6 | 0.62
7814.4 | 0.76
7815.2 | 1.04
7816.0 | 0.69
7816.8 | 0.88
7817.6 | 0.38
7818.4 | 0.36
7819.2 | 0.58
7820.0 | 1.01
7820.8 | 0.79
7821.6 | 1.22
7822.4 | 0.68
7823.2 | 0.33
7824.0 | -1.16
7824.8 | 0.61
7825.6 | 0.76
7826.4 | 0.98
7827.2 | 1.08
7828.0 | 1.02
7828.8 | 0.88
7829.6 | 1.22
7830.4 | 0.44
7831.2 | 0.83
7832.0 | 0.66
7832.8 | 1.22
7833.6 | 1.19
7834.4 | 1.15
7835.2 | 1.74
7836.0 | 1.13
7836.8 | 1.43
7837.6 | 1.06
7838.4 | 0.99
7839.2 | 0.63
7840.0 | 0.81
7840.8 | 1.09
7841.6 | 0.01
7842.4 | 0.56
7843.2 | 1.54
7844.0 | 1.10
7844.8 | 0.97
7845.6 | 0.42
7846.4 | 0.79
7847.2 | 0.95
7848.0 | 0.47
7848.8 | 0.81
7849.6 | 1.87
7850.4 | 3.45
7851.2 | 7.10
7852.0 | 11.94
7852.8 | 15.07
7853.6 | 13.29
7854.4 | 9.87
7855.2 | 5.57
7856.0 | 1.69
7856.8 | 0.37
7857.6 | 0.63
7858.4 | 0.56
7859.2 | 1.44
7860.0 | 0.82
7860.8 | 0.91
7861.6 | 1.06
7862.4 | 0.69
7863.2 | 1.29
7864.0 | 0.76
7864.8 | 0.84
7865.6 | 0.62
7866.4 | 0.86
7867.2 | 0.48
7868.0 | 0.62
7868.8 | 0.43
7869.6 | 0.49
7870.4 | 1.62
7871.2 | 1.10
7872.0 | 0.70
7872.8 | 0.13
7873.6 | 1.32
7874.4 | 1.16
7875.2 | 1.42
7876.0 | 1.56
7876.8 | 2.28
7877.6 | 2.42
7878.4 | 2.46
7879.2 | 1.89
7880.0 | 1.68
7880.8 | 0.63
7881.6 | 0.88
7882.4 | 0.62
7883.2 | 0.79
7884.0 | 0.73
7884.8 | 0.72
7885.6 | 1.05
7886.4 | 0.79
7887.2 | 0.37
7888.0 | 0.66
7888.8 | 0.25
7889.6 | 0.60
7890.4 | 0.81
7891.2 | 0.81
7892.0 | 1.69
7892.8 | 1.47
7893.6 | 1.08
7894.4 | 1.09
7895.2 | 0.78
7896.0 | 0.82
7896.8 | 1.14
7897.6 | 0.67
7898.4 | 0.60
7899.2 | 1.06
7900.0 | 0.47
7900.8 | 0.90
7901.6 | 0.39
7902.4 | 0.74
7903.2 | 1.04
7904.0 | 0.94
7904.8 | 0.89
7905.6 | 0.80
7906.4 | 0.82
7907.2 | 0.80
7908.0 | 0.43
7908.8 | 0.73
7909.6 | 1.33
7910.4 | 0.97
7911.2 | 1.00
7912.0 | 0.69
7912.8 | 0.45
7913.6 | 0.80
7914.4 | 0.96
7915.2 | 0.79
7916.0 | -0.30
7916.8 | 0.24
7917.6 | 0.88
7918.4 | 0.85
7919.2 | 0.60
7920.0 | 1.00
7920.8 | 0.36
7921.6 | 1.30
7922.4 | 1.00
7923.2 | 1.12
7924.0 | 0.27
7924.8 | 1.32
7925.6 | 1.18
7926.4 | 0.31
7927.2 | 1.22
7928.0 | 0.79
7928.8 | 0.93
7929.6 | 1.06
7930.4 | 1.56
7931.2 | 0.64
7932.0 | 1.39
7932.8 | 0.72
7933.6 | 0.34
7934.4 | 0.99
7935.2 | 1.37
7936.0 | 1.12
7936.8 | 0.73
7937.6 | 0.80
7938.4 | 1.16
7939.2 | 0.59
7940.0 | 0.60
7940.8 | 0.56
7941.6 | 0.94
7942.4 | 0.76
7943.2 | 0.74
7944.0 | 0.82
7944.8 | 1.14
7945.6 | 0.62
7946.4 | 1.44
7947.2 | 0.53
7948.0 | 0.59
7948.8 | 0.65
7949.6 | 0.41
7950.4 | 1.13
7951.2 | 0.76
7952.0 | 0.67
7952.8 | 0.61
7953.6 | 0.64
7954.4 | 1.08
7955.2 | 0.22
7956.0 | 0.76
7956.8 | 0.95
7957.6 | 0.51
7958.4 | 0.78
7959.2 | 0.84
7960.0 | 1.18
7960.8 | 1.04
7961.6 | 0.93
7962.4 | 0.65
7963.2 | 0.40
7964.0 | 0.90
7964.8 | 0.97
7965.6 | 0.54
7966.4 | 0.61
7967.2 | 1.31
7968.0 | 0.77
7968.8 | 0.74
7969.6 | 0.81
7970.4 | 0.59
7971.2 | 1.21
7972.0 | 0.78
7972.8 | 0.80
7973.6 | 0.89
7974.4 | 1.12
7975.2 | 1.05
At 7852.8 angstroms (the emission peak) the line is Halpha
